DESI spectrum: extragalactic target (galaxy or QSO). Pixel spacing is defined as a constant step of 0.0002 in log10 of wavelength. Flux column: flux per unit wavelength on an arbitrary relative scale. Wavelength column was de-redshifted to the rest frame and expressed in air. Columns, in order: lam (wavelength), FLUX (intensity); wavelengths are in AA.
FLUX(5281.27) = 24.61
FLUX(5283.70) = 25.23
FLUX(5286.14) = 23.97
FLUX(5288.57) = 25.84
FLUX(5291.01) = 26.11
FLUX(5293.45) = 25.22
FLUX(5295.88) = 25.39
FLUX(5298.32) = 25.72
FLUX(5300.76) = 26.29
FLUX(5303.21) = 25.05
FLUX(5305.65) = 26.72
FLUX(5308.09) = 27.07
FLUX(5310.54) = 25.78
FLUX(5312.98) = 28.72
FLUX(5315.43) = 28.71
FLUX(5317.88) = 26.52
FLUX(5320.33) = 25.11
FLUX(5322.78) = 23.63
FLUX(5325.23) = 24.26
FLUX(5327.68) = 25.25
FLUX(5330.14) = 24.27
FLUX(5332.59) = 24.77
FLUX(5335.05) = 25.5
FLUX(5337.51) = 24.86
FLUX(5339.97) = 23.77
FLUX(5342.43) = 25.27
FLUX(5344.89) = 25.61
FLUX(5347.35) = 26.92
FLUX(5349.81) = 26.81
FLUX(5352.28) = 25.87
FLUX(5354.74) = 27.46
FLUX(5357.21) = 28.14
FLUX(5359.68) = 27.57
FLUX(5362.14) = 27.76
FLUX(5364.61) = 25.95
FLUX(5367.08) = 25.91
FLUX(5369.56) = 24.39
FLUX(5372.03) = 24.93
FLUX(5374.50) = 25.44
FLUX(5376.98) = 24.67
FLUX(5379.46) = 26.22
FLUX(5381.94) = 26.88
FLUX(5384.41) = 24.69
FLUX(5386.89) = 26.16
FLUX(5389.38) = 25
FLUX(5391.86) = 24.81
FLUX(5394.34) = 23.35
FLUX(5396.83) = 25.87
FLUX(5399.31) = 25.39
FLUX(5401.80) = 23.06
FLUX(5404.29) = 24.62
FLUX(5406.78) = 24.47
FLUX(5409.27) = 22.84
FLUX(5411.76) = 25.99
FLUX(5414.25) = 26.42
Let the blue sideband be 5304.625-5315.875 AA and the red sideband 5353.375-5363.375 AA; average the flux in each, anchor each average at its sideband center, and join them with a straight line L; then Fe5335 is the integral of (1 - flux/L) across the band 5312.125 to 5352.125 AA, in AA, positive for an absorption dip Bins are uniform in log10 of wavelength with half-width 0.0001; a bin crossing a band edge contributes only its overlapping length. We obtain 2.8 AA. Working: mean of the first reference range 27.3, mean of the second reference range 27.7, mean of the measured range 25.6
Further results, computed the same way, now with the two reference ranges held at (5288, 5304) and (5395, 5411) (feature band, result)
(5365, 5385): -0.6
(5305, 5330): -0.7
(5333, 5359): -1.0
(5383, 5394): -0.2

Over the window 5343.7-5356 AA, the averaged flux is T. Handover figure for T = 26.5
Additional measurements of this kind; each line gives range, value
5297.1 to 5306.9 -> 25.9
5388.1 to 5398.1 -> 24.8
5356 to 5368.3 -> 27.1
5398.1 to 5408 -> 24.4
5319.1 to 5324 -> 24.4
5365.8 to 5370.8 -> 25.1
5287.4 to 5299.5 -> 25.7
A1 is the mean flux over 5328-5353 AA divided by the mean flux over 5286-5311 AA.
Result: 0.98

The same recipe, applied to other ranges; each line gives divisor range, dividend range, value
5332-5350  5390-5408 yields 0.97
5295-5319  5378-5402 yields 0.95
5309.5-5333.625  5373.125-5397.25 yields 0.98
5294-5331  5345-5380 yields 1.01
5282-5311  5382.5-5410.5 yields 0.96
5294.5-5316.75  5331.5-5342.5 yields 0.93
